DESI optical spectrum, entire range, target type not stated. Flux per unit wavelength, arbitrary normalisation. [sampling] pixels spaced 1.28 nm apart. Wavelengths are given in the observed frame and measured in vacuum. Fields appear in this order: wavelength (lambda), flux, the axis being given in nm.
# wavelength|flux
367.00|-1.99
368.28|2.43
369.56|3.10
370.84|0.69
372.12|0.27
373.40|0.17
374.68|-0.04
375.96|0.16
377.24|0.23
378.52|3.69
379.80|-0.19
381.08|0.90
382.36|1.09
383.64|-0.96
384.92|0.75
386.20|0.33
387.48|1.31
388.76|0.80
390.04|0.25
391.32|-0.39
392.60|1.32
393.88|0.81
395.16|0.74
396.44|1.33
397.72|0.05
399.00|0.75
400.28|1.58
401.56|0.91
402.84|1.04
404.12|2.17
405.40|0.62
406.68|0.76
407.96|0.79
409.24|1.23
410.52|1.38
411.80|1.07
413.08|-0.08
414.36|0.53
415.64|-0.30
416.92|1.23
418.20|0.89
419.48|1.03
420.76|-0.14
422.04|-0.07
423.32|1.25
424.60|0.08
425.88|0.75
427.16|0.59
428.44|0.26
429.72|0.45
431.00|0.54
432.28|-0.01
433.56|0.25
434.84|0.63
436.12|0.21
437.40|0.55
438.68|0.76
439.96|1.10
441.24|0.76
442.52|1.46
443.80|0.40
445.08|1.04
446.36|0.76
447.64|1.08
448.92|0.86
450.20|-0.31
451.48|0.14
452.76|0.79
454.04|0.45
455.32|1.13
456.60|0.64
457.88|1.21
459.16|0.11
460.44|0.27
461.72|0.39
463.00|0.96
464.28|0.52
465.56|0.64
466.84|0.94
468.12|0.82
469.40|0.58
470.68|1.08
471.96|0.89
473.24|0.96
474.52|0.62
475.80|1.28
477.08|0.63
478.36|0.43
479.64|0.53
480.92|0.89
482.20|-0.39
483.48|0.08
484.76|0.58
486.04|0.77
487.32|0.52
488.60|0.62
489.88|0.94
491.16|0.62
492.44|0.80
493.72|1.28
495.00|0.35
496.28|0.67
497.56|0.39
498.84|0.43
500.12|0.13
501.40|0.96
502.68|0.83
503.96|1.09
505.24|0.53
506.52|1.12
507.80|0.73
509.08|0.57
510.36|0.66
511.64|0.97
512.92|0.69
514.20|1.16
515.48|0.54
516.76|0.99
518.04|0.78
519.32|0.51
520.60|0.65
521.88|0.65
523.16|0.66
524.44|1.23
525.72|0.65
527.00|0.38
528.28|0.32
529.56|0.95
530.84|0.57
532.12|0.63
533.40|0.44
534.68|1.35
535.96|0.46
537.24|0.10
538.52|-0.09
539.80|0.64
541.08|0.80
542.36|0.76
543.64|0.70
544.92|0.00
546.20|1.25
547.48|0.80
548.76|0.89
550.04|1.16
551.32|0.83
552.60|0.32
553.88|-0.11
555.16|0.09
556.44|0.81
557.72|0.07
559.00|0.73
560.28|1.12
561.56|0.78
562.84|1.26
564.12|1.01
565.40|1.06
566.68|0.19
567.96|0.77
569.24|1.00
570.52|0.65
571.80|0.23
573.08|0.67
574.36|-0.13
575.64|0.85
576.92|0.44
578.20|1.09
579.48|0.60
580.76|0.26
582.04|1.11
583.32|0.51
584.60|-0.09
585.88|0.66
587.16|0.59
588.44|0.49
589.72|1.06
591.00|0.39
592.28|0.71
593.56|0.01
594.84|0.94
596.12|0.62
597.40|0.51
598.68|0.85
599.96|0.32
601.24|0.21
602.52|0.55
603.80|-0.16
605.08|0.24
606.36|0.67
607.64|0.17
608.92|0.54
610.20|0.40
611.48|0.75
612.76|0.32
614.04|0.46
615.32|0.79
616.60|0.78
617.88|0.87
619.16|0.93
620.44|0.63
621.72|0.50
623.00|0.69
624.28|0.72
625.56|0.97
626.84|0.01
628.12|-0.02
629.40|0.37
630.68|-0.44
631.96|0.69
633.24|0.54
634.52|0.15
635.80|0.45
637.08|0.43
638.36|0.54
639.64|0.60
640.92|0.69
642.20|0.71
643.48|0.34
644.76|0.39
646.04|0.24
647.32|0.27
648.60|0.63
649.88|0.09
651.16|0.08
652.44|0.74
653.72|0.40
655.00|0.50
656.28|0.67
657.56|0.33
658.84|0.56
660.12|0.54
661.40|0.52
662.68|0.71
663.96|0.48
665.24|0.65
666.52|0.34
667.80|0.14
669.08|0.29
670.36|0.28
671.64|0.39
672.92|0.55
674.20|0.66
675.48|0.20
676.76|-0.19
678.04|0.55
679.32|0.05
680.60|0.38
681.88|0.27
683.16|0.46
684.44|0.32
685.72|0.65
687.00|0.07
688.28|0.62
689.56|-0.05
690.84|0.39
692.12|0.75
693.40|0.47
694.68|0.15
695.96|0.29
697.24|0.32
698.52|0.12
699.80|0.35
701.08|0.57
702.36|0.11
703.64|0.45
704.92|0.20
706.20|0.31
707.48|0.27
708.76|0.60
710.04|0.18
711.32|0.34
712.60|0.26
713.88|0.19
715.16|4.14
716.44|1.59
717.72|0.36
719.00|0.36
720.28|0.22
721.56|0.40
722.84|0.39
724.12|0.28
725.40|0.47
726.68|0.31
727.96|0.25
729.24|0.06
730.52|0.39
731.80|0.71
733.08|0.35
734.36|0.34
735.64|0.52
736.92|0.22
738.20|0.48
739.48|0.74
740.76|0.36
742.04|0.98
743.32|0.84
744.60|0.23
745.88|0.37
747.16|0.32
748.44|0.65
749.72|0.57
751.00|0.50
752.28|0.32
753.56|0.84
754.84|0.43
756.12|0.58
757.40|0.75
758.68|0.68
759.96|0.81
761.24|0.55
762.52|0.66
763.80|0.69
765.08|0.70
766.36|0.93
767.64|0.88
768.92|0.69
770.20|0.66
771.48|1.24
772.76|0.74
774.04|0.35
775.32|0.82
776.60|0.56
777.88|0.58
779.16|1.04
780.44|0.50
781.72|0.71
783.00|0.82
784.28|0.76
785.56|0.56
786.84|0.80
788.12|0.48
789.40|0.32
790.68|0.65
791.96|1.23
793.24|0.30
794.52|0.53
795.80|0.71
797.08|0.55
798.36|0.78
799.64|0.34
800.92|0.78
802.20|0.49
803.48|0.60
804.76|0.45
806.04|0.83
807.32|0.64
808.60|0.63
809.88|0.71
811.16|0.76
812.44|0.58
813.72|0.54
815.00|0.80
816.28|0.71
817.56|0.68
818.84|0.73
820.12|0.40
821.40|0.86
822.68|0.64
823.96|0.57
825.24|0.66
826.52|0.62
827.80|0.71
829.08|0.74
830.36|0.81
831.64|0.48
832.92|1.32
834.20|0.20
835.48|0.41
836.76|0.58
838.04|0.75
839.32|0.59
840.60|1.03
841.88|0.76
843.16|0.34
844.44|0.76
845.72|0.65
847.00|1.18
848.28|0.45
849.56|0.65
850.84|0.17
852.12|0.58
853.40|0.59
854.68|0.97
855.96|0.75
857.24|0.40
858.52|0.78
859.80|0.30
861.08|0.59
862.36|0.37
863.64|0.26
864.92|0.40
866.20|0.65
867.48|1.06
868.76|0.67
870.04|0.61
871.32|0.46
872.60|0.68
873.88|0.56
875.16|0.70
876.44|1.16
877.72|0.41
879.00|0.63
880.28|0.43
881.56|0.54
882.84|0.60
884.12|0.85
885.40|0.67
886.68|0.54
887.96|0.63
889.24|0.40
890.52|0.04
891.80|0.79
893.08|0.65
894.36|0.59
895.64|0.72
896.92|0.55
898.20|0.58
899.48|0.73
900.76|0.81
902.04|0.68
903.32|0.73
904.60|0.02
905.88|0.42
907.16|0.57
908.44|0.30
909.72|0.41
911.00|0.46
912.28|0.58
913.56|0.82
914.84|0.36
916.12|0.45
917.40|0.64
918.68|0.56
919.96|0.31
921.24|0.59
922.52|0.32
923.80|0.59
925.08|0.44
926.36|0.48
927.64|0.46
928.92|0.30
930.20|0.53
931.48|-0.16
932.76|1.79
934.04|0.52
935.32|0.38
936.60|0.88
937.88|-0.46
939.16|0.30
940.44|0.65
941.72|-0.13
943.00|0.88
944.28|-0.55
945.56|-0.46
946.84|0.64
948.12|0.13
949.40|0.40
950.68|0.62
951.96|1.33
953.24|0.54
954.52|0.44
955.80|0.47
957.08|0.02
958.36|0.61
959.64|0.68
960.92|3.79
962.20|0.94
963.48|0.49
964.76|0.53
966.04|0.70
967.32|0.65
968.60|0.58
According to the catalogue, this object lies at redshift 0.919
